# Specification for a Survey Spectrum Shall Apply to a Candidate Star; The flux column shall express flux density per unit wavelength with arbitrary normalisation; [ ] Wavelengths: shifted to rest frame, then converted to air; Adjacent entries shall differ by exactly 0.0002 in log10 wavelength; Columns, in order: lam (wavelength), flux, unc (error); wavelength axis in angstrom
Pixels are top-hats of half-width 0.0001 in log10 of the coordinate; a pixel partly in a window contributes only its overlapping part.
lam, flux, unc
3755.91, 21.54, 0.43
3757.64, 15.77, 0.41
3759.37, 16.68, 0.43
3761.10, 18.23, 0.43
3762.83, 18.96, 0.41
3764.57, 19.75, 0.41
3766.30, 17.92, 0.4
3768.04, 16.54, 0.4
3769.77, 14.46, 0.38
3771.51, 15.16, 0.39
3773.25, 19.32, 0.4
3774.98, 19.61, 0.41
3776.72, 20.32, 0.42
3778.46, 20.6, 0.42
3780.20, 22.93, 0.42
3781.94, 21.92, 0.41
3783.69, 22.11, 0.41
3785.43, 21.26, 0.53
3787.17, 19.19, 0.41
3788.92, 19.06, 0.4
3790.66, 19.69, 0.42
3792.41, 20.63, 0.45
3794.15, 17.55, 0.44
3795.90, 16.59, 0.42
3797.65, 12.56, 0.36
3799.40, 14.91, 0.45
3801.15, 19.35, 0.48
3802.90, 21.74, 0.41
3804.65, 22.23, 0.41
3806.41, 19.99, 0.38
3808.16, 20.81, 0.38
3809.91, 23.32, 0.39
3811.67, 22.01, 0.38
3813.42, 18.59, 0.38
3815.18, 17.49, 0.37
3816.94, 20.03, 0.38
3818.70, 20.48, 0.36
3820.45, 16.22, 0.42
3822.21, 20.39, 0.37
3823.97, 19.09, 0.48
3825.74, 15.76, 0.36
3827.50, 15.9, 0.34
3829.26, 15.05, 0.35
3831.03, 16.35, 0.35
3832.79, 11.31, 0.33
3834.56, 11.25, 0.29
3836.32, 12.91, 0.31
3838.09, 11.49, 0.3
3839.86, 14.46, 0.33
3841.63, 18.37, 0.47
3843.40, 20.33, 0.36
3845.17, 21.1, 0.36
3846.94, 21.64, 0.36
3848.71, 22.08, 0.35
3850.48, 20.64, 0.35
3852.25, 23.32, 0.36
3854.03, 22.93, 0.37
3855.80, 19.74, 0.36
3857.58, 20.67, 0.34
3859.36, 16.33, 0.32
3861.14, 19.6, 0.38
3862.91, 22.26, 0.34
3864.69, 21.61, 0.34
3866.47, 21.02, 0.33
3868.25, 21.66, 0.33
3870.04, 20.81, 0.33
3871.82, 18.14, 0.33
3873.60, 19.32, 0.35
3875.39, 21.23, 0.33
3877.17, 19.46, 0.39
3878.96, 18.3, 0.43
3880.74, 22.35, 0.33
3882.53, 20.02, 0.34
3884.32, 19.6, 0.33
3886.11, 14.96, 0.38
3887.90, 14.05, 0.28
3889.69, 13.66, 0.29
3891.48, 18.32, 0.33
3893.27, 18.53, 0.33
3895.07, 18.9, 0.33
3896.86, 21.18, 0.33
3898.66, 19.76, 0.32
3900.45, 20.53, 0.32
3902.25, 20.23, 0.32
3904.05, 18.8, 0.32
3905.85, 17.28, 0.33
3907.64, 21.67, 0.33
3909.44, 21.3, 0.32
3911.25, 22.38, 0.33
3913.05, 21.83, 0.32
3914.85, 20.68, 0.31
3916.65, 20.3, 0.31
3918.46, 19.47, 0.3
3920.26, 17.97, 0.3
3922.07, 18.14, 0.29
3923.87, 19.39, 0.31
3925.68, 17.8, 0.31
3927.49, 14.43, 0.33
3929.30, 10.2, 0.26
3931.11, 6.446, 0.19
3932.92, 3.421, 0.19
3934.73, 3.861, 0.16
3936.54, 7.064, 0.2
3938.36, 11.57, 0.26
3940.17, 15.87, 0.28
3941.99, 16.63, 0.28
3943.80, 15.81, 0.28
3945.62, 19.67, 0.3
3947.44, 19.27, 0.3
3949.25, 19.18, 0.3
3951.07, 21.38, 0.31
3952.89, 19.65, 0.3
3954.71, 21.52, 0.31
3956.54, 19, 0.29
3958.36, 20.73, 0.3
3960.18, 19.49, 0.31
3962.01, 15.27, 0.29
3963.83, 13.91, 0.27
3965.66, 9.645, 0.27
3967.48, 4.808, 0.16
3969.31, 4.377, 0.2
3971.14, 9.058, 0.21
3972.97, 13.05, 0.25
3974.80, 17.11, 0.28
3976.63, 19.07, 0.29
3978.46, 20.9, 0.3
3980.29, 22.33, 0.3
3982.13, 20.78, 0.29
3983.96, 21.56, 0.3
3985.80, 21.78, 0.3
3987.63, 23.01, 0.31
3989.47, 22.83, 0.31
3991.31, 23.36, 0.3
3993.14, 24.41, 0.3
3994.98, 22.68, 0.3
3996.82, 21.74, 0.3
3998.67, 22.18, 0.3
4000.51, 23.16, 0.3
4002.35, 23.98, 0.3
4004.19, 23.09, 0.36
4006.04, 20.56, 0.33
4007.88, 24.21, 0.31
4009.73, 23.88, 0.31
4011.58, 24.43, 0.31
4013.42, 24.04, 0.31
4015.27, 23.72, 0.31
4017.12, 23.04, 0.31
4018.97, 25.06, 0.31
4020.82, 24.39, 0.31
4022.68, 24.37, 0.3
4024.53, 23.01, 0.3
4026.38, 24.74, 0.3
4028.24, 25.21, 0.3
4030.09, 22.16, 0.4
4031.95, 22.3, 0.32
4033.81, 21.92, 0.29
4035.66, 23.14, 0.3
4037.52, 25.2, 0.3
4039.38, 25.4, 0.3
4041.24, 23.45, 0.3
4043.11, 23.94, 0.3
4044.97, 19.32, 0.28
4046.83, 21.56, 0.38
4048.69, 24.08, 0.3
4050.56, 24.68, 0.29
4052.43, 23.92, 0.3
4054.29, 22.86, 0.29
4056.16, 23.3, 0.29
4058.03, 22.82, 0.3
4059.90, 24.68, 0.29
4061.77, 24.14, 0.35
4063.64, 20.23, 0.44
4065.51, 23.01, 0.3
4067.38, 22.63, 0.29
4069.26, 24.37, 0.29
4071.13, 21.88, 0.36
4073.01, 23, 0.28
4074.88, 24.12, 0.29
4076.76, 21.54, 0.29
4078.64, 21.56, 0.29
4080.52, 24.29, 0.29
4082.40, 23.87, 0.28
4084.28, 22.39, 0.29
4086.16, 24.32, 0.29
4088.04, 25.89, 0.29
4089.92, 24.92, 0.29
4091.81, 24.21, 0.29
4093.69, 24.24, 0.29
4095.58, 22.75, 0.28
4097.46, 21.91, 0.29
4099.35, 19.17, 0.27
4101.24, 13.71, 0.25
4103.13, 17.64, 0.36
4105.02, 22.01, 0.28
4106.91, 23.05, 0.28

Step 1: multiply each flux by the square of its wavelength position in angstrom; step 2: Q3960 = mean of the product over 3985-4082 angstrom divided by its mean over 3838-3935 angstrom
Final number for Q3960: 1.3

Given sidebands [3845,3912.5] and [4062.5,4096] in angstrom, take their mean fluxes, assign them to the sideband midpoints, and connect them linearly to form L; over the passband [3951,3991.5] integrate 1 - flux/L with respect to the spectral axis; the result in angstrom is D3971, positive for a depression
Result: 7.7 angstrom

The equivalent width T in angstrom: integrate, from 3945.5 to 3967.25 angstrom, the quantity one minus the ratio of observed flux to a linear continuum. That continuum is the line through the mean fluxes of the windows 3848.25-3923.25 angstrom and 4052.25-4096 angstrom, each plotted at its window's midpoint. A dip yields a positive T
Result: 3.5 angstrom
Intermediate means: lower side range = 19.8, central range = 17.8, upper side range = 23.4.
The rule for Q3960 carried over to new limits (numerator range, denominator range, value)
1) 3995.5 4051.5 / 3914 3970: 1.61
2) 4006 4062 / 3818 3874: 1.40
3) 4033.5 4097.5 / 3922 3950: 1.84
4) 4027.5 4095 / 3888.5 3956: 1.46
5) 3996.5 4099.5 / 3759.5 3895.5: 1.39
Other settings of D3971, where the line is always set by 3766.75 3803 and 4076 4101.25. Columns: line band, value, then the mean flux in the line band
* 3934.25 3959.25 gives 5.0 angstrom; 16.7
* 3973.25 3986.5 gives 0.8 angstrom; 20.1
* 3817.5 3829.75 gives 1.0 angstrom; 17.7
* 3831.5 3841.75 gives 3.4 angstrom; 13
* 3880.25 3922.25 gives 2.2 angstrom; 19.2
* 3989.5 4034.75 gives -3.3 angstrom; 23.4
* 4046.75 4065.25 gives -0.8 angstrom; 23.3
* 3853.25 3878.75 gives -0.6 angstrom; 20.3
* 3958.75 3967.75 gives 3.2 angstrom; 13.7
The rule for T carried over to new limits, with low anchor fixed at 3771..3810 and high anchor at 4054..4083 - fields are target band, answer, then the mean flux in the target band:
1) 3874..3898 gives 2.6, 18.5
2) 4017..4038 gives -1.1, 23.7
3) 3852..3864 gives -0.1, 20.6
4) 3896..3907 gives 0.7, 19.7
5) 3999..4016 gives -0.9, 23.4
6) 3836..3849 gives 1.5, 17.8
